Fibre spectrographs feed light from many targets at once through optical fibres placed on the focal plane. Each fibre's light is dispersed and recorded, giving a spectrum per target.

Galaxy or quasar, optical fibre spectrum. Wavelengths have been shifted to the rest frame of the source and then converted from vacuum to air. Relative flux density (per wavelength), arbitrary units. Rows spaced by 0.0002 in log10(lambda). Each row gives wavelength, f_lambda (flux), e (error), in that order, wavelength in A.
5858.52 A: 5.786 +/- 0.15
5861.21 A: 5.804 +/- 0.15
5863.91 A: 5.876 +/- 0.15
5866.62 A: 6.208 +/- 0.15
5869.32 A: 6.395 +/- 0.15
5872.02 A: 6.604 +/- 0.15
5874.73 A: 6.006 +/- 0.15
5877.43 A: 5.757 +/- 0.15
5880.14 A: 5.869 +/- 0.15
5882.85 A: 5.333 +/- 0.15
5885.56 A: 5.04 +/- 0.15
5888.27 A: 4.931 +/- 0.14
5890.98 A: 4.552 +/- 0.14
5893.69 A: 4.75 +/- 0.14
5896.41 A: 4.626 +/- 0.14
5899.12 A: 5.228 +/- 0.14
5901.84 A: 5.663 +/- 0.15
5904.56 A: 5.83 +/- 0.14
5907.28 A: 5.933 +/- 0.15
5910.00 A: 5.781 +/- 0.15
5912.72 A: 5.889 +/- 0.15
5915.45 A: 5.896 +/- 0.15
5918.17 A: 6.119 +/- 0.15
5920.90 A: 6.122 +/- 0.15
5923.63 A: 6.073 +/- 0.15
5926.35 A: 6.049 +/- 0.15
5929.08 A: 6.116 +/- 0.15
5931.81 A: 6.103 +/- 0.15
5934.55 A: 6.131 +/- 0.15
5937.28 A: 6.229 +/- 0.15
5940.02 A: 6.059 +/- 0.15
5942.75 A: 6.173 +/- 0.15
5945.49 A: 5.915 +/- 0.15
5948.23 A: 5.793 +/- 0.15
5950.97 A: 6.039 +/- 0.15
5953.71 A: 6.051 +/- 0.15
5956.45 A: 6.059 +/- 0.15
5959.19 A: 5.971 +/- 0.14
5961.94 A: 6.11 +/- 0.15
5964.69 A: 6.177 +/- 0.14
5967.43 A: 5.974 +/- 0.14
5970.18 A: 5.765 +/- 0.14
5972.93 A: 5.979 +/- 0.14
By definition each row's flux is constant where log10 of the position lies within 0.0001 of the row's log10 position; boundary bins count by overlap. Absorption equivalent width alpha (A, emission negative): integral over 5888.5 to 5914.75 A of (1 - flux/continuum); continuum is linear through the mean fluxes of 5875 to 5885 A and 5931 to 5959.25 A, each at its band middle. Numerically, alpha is 1.9 A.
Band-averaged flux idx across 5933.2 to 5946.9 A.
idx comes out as 6.1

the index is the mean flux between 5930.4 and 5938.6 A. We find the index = 6.15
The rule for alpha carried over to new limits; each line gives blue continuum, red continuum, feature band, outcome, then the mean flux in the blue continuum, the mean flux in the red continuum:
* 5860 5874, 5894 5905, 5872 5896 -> 1.5 A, 6.17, 5.24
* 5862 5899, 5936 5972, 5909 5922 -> -0.4 A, 5.53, 6.02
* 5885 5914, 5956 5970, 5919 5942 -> -1.8 A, 5.3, 6.03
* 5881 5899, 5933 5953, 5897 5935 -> -2.9 A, 4.93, 6.05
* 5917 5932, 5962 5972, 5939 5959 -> 0.1 A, 6.1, 5.99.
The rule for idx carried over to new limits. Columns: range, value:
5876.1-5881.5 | 5.81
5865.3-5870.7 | 6.31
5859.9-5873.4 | 6.17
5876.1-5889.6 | 5.38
